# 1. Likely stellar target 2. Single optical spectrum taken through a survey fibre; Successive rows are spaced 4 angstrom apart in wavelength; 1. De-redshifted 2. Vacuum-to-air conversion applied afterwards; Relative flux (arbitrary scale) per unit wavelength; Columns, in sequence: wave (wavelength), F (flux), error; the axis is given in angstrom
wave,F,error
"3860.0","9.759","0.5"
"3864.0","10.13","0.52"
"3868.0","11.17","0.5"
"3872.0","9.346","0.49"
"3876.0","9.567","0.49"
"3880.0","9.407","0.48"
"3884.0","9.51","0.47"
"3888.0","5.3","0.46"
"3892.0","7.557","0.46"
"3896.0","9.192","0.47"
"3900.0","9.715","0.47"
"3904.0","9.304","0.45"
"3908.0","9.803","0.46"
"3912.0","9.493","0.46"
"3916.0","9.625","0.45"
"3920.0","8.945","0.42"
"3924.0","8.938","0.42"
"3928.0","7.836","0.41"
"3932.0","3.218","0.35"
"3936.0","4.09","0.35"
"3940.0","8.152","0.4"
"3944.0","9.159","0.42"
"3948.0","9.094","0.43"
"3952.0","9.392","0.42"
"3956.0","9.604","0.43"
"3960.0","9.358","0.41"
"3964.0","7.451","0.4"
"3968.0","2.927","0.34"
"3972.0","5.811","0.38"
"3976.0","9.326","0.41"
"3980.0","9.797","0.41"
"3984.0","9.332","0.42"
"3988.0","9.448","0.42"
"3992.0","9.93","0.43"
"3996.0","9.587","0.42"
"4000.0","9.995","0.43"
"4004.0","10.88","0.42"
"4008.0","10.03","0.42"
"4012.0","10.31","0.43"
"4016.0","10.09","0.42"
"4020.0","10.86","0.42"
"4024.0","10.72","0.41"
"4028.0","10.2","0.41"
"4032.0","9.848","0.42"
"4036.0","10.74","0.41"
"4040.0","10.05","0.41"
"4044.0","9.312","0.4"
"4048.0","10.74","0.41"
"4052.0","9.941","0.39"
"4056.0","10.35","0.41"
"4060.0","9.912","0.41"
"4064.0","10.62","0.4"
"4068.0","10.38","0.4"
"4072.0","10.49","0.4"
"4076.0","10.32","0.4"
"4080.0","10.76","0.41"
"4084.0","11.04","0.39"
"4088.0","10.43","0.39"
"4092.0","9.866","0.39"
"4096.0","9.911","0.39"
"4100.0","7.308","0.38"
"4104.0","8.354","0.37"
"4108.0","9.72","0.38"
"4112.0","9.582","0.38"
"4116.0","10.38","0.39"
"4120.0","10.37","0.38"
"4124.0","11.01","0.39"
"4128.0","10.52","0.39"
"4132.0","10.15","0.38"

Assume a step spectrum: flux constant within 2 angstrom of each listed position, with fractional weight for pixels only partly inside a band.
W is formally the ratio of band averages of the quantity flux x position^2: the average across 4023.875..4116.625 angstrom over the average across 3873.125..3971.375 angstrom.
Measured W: 1.32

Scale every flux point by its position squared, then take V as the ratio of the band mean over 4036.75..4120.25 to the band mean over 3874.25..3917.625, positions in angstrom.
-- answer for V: 1.2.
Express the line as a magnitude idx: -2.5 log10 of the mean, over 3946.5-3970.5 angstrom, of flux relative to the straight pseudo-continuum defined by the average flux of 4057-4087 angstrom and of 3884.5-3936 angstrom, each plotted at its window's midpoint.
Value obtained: 0.12 mag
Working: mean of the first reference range 8.12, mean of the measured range 7.9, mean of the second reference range 10.5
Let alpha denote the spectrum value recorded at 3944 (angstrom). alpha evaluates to 9.159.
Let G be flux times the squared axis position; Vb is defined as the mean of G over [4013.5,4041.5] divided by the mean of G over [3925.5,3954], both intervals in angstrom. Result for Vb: 1.48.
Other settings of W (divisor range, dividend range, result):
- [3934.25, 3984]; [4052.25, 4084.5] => 1.39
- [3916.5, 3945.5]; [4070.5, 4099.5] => 1.52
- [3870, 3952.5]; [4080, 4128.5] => 1.30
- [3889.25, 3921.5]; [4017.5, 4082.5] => 1.22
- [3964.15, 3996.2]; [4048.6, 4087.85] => 1.34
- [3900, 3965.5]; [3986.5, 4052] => 1.27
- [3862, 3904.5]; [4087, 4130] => 1.20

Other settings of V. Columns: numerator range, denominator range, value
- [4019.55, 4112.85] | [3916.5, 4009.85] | 1.26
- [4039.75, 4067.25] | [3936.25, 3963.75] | 1.23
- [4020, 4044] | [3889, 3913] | 1.22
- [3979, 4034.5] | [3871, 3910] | 1.21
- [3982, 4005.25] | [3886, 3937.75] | 1.29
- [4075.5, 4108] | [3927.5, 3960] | 1.36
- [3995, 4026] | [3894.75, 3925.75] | 1.16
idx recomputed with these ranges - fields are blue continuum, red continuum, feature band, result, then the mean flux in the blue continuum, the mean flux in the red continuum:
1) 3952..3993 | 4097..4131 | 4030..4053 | -0.129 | 8.31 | 9.68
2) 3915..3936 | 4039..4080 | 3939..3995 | -0.042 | 7.28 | 10.2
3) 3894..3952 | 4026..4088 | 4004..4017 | -0.068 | 8.36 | 10.3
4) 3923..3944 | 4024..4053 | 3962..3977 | 0.257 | 6.59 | 10.2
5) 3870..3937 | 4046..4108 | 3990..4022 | -0.097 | 8.35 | 10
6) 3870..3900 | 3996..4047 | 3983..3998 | 0.031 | 8.63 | 10.2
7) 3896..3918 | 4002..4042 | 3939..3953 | 0.099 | 9.55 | 10.4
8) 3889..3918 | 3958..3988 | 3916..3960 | 0.060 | 9.11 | 7.83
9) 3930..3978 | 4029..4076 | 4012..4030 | -0.129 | 7.3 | 10.2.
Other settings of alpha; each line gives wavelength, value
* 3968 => 2.927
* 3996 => 9.587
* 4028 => 10.2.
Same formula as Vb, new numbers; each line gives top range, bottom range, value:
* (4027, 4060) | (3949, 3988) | 1.28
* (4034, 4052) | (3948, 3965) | 1.17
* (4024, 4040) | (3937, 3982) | 1.32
